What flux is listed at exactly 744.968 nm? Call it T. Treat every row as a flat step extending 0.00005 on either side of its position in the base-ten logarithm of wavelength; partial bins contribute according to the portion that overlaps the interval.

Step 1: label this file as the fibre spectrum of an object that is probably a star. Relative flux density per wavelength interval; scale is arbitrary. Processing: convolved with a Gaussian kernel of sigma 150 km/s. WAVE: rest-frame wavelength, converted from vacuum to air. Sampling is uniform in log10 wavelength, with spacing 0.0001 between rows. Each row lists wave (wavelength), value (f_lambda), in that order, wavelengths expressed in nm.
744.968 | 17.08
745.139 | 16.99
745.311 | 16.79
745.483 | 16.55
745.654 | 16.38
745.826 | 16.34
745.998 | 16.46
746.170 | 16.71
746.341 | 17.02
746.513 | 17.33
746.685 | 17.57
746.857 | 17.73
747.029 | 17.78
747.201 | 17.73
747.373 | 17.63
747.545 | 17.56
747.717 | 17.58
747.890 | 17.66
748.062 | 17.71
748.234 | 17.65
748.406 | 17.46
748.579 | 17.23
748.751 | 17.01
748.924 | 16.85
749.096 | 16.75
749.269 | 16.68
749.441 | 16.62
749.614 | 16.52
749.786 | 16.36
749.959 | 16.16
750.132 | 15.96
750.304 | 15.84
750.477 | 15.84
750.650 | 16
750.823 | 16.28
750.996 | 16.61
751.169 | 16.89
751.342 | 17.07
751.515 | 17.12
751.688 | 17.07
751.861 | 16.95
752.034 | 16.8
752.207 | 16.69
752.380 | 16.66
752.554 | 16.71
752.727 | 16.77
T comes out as 17.08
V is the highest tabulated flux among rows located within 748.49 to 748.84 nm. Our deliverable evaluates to 17.23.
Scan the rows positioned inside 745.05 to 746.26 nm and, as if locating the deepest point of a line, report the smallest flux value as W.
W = 16.34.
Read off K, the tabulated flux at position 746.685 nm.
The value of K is 17.57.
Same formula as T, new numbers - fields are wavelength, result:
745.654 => 16.38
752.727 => 16.77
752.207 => 16.69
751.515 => 17.12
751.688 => 17.07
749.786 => 16.36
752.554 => 16.71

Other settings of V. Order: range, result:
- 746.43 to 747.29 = 17.78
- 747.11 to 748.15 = 17.73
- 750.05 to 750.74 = 16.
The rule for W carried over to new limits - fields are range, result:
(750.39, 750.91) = 15.84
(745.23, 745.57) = 16.55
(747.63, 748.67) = 17.23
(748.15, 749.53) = 16.62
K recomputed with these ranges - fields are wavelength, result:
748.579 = 17.23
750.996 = 16.61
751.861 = 16.95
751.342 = 17.07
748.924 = 16.85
